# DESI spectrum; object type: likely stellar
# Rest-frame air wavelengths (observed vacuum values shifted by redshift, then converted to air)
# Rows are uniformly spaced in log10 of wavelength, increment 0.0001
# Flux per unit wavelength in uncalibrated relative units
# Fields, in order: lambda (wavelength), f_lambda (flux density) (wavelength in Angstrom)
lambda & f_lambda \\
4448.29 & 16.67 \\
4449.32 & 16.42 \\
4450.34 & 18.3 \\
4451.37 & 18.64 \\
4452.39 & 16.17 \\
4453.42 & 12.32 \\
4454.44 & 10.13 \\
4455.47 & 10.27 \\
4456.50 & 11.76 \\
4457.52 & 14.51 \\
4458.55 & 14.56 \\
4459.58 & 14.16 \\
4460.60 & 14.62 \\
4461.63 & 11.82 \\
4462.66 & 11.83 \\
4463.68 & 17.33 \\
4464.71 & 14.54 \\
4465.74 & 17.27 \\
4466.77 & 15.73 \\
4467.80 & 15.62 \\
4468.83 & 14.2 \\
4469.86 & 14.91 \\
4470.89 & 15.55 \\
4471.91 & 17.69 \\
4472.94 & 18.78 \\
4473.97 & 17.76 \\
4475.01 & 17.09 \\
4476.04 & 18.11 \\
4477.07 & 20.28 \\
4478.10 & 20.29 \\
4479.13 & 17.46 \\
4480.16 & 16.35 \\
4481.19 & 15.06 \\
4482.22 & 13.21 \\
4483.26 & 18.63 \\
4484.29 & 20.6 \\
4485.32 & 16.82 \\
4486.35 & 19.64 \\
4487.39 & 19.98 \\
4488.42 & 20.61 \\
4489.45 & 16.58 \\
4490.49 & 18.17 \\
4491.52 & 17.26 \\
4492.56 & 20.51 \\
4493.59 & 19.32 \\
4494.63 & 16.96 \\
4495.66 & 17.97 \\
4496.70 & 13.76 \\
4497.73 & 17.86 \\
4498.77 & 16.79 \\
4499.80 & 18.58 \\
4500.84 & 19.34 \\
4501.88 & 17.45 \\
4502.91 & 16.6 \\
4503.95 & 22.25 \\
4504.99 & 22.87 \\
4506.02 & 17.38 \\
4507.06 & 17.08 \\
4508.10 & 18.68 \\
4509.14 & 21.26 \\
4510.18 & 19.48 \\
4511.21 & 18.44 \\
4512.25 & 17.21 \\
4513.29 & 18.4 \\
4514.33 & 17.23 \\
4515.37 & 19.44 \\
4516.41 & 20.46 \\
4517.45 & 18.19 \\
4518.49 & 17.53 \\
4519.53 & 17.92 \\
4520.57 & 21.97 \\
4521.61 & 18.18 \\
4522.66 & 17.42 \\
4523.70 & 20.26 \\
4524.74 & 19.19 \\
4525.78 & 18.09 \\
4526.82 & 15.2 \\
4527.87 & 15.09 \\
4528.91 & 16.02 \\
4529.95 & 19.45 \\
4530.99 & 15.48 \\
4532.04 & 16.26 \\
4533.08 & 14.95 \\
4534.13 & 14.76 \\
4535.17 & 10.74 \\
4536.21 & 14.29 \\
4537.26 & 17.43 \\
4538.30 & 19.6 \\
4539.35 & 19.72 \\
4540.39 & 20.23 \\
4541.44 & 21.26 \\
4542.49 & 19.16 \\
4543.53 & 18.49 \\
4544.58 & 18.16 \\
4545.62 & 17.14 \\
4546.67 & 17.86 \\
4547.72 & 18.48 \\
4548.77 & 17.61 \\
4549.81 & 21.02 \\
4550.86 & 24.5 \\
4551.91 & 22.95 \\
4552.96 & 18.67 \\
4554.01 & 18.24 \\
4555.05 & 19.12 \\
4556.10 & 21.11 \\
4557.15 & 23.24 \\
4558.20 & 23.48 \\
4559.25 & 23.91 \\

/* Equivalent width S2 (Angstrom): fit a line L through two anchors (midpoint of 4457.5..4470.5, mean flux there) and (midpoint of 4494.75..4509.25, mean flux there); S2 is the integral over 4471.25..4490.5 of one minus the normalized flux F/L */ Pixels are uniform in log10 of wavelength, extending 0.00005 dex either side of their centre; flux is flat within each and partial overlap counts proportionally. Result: -2.1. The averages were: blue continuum 14.7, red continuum 18.3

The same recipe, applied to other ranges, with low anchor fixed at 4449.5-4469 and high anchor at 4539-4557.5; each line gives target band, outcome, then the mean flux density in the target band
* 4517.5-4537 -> 1.7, 16.9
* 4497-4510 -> -1.3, 18.8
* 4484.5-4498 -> -1.5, 18.2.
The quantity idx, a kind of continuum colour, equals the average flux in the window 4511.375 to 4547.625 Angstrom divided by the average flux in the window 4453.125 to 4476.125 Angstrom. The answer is 1.2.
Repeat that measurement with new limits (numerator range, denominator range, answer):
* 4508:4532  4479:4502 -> 1.03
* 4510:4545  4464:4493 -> 1.02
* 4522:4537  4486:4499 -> 0.90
